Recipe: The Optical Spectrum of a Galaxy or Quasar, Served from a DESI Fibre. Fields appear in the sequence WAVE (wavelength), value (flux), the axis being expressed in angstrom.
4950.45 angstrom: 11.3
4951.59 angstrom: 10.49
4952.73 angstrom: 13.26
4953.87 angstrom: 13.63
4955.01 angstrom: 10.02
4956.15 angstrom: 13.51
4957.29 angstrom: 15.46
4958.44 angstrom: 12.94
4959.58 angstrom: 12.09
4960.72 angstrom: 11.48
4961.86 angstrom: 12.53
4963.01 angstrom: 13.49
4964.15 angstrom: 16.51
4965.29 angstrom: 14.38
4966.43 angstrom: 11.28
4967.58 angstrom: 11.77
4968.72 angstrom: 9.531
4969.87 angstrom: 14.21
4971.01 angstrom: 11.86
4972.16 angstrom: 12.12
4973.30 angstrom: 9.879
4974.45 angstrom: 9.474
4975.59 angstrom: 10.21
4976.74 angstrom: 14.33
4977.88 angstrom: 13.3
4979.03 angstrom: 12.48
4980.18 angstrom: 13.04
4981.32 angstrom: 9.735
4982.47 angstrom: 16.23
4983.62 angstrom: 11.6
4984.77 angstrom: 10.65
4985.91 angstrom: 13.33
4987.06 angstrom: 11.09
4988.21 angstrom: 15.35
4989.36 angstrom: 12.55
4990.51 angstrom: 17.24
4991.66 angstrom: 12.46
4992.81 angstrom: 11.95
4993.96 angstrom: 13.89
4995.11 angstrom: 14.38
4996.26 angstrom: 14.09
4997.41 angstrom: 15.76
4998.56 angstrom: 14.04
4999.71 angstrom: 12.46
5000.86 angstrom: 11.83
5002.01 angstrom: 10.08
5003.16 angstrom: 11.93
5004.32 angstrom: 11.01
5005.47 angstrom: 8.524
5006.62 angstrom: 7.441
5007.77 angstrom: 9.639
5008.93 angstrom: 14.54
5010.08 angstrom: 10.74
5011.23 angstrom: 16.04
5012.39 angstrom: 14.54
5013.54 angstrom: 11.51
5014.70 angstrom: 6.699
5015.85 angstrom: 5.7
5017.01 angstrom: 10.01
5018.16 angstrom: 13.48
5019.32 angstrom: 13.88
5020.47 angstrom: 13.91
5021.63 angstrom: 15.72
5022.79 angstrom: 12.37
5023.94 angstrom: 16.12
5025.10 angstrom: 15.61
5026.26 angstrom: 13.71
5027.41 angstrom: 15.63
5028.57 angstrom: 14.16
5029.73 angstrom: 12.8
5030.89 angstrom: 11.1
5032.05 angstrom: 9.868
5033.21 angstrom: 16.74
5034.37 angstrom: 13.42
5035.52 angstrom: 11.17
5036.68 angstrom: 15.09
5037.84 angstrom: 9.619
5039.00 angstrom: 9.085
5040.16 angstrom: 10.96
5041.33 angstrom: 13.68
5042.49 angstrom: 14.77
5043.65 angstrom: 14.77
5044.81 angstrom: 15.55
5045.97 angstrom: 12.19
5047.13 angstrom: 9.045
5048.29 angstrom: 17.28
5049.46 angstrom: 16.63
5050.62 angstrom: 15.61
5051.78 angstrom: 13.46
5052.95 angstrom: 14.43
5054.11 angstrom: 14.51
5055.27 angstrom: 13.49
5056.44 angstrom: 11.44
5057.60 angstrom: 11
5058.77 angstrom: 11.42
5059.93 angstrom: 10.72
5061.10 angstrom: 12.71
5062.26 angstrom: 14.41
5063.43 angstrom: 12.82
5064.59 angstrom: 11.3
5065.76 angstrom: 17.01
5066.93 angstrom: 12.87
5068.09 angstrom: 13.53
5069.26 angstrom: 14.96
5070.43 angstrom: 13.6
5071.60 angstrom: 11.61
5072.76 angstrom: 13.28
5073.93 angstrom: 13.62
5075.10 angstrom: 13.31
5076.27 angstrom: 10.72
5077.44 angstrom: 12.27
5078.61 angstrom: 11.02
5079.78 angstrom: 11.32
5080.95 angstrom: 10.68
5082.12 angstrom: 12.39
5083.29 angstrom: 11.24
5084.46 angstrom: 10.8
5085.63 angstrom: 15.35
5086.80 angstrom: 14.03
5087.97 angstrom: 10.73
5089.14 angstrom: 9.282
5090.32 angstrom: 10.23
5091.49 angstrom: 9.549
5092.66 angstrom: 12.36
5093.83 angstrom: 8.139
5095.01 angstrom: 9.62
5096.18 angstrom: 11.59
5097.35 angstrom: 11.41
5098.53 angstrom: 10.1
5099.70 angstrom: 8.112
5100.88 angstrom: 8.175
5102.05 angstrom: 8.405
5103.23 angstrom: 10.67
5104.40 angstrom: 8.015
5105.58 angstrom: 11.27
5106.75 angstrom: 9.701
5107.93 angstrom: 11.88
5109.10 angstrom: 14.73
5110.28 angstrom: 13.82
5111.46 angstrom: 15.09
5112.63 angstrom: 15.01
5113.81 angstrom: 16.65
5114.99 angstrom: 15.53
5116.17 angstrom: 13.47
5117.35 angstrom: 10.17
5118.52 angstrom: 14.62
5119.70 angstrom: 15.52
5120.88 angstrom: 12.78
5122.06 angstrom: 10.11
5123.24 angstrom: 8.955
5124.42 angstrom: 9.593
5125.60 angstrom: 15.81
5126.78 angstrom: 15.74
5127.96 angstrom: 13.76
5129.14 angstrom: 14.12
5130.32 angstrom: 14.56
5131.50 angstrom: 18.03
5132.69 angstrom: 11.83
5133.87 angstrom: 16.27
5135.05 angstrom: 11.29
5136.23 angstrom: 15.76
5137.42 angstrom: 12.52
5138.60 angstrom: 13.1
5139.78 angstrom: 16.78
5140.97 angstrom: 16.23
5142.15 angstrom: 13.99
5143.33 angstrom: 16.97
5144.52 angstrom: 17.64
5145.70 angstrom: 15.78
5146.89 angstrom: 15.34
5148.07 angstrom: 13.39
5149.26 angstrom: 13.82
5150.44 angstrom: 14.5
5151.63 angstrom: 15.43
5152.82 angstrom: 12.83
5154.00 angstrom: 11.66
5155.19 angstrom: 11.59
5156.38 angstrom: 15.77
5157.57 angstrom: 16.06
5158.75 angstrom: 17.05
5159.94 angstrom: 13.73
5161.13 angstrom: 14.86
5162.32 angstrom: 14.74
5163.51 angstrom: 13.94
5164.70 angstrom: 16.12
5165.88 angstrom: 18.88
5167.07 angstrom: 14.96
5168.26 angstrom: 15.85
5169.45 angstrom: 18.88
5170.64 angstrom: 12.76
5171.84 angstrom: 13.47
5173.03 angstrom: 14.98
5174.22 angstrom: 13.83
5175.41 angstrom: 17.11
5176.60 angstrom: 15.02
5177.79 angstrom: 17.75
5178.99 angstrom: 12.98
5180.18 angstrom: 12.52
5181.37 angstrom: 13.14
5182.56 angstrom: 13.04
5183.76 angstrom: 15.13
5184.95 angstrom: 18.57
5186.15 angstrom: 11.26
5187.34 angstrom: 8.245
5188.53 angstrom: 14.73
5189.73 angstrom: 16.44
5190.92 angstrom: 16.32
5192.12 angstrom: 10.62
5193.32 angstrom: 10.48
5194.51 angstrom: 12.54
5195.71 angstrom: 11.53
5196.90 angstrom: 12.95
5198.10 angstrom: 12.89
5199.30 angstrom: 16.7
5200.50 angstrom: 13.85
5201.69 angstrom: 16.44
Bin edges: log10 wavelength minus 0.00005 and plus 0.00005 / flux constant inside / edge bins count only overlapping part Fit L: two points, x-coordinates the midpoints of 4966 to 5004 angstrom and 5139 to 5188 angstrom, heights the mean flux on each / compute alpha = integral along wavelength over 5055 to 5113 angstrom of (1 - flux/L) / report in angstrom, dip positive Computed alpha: 8.3 angstrom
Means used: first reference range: 12.5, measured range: 11.8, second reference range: 14.8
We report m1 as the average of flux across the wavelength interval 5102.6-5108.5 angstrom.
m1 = 10.3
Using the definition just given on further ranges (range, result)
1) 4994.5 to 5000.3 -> 14.1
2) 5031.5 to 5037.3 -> 13.3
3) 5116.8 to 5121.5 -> 13.3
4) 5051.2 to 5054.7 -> 14.1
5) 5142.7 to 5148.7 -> 15.8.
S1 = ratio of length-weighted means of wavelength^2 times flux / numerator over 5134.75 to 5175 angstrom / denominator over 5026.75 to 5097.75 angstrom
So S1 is 1.2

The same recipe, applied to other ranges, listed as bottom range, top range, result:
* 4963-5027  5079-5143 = 1.04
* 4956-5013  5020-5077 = 1.09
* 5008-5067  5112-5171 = 1.16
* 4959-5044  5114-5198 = 1.21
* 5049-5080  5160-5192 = 1.18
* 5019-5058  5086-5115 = 0.86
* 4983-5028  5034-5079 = 1.06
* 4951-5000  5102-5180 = 1.18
